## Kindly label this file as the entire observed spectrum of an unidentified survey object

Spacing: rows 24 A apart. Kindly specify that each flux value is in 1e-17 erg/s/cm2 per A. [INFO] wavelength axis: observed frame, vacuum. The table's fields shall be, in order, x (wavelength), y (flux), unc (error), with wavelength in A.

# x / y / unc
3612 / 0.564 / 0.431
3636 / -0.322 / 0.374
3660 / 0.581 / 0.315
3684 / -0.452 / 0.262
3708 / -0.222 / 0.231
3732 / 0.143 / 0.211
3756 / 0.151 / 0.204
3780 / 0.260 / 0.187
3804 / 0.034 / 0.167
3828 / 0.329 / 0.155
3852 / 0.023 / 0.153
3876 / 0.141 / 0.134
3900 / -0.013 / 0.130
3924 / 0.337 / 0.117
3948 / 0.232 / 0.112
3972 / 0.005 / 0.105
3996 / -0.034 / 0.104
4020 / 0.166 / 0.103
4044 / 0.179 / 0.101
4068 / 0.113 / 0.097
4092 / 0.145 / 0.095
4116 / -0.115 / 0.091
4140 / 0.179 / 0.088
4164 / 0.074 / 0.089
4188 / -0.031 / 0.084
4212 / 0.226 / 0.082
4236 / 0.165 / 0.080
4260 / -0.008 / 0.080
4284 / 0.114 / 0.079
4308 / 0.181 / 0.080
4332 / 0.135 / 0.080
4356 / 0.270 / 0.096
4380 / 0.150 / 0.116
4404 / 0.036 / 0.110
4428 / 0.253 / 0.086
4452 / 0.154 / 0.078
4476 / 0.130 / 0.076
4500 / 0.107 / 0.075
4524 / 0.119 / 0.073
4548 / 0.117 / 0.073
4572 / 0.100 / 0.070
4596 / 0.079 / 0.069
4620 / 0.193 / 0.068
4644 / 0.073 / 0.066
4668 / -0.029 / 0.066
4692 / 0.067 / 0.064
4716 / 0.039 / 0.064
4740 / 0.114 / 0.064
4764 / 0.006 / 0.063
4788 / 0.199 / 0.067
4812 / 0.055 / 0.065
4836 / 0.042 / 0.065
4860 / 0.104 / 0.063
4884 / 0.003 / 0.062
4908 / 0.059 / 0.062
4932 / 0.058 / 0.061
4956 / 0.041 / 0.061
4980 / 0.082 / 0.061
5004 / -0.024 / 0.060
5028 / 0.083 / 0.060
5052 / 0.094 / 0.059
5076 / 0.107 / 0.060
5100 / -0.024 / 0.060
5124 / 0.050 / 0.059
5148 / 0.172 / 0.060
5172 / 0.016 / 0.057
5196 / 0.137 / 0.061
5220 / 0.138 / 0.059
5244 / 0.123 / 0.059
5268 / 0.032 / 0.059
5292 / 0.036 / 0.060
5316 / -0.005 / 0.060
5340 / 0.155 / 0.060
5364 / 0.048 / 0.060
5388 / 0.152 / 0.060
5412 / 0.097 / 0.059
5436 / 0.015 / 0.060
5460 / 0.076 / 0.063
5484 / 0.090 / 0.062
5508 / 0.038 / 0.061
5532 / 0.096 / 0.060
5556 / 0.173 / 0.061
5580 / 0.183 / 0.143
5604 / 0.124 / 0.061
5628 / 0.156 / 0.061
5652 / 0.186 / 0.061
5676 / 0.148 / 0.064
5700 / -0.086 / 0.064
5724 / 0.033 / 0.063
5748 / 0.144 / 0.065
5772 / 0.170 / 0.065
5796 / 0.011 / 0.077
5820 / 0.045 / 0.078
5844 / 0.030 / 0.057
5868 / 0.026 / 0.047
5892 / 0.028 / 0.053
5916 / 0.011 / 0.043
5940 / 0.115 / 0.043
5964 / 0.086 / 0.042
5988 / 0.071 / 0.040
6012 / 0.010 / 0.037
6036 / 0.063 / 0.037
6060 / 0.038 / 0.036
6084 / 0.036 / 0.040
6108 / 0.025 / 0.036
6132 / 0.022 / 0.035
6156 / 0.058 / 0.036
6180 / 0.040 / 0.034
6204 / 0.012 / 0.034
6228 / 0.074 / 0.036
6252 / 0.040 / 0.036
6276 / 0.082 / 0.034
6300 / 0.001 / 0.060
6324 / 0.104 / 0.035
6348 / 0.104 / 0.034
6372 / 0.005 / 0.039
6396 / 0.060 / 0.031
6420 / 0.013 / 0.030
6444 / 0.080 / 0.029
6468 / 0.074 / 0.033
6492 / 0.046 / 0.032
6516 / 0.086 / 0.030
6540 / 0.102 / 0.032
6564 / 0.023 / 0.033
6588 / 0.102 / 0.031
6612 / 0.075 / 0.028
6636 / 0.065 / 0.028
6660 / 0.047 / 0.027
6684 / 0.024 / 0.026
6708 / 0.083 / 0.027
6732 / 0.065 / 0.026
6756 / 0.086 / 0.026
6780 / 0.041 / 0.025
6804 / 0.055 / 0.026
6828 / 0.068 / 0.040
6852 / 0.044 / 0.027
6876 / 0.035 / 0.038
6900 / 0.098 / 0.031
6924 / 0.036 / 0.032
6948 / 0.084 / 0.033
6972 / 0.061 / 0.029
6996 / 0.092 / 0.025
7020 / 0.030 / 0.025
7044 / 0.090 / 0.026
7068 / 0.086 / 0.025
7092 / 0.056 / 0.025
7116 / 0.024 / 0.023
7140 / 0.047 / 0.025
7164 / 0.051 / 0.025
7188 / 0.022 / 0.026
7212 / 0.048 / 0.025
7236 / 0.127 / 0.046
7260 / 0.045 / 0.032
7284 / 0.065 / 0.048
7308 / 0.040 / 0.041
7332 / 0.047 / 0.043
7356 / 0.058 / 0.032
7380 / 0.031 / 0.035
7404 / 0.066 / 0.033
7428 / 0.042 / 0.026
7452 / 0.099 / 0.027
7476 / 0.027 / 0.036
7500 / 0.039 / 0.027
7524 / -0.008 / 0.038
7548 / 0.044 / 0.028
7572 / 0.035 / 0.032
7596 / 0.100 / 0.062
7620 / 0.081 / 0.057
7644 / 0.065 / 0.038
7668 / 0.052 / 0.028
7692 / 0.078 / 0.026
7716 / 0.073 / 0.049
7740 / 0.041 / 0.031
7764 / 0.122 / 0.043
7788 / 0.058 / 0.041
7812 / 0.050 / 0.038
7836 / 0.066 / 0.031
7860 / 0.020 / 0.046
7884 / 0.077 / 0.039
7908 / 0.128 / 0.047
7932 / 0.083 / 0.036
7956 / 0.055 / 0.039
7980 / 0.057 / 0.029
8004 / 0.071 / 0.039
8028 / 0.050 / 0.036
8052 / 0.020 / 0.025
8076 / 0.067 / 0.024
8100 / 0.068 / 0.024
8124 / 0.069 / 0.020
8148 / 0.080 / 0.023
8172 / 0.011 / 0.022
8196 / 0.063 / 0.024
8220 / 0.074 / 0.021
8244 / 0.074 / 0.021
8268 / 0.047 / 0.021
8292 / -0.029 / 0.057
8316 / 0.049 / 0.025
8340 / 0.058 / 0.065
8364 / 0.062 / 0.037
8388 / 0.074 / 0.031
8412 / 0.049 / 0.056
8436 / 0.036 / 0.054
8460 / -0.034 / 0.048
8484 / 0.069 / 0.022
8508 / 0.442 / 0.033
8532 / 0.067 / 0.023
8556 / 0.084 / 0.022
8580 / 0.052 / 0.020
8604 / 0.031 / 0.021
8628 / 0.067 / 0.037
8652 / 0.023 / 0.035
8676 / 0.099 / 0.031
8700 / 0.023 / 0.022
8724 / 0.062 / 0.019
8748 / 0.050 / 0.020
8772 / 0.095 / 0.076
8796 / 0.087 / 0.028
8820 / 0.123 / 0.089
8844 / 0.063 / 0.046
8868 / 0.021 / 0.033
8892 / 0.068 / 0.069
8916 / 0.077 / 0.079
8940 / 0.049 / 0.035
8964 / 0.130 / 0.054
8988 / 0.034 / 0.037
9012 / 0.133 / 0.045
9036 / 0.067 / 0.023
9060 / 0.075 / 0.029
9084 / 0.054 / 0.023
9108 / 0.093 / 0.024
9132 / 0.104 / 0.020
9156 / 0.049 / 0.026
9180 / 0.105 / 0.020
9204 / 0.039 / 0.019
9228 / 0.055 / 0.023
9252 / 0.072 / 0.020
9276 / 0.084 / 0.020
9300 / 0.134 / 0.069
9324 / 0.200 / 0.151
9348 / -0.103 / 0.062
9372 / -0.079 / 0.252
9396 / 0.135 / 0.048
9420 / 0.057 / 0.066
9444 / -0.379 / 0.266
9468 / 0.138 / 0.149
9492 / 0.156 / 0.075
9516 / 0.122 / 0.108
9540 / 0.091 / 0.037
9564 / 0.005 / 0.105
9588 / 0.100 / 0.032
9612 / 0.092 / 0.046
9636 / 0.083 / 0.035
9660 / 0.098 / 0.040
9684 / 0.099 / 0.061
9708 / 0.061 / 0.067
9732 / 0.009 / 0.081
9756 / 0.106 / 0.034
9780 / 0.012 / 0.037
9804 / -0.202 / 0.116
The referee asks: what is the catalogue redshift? 1.283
